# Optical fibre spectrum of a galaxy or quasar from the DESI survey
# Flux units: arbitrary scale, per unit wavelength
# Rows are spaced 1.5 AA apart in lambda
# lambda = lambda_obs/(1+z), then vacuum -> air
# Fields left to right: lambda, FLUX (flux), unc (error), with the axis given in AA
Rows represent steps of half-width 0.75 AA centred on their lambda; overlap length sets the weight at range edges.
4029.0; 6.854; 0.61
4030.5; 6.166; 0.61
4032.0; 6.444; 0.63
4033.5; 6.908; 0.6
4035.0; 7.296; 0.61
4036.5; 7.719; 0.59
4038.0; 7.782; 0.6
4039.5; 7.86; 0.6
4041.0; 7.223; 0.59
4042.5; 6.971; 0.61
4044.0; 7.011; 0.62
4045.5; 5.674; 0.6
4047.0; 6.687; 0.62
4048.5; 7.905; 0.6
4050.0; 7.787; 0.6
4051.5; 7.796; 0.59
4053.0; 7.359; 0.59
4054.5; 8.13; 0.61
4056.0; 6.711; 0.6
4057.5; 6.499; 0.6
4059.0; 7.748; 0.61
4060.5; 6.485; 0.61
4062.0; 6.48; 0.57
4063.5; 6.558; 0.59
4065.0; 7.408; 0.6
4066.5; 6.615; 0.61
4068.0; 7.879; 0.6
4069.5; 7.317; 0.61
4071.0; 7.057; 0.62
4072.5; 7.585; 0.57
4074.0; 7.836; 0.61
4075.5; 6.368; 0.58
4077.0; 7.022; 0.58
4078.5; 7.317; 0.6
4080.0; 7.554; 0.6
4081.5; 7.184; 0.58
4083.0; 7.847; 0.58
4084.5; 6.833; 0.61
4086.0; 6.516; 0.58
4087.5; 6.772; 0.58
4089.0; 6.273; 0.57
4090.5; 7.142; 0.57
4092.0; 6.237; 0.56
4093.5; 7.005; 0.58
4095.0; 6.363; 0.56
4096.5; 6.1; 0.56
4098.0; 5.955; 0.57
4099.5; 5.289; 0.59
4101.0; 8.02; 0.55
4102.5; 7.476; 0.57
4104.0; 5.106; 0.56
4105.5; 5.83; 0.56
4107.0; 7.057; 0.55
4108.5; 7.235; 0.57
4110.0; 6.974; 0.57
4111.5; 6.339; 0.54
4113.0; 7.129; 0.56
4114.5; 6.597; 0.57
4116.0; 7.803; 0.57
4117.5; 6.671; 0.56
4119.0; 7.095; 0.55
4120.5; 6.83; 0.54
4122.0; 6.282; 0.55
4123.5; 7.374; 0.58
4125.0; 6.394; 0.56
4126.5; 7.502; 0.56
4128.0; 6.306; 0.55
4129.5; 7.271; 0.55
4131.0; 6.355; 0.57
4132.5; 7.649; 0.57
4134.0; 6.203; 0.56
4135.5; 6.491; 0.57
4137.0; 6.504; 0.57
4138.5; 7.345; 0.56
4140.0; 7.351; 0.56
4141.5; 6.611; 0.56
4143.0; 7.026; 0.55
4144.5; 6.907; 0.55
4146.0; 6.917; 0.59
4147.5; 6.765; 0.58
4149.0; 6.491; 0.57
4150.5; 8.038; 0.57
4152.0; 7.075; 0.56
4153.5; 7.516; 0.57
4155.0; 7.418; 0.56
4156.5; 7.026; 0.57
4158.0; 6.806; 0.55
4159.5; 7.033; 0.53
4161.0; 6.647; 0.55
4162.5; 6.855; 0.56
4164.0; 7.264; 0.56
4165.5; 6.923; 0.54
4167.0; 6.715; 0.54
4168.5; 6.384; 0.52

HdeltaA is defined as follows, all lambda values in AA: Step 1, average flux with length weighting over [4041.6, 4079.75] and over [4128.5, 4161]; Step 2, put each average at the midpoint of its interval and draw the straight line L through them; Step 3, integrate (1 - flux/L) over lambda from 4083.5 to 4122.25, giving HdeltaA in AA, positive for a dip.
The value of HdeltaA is 2.1 AA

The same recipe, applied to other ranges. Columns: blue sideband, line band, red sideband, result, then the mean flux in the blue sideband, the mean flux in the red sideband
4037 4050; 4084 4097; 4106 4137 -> 0.75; 7.19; 6.86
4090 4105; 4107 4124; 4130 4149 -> -0.83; 6.45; 6.84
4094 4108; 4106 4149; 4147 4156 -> -0.39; 6.38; 7.22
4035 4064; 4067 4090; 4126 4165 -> -0.09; 7.19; 6.97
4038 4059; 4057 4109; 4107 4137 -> 1.54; 7.24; 6.86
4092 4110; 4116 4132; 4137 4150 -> -0.33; 6.5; 6.92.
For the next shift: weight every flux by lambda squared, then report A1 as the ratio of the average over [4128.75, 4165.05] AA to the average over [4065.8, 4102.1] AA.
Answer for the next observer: 1.04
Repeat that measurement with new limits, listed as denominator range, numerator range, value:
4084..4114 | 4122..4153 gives 1.07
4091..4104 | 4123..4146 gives 1.08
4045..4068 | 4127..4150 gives 1.00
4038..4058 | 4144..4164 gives 1.03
